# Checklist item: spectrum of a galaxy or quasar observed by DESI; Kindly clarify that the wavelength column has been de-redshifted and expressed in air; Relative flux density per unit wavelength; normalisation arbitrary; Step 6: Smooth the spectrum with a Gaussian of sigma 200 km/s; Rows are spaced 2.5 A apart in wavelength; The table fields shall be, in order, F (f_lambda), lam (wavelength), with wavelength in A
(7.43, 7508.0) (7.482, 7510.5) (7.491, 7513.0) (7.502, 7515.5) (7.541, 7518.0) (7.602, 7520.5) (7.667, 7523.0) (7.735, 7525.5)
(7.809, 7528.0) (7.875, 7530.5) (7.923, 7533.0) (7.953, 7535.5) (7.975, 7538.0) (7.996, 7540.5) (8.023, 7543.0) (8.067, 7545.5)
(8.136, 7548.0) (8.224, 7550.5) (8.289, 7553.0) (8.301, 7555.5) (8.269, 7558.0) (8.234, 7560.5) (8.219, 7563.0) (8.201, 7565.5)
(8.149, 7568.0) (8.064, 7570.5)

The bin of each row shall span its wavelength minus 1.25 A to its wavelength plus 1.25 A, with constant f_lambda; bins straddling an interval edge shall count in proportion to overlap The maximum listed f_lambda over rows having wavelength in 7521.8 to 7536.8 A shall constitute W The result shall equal 7.953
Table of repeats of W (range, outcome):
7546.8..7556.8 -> 8.301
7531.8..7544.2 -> 8.023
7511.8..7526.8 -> 7.735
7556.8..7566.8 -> 8.269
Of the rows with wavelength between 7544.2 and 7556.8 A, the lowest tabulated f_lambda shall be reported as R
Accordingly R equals 8.067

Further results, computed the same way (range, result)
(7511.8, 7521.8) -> 7.491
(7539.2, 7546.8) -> 7.996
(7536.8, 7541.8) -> 7.975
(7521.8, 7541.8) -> 7.667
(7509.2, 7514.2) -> 7.482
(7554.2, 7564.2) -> 8.219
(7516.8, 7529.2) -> 7.541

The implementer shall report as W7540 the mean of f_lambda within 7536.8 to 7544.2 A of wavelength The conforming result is 8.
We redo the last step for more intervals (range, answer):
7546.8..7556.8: 8.24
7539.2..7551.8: 8.09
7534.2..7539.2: 7.96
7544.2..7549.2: 8.1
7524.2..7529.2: 7.77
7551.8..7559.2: 8.29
